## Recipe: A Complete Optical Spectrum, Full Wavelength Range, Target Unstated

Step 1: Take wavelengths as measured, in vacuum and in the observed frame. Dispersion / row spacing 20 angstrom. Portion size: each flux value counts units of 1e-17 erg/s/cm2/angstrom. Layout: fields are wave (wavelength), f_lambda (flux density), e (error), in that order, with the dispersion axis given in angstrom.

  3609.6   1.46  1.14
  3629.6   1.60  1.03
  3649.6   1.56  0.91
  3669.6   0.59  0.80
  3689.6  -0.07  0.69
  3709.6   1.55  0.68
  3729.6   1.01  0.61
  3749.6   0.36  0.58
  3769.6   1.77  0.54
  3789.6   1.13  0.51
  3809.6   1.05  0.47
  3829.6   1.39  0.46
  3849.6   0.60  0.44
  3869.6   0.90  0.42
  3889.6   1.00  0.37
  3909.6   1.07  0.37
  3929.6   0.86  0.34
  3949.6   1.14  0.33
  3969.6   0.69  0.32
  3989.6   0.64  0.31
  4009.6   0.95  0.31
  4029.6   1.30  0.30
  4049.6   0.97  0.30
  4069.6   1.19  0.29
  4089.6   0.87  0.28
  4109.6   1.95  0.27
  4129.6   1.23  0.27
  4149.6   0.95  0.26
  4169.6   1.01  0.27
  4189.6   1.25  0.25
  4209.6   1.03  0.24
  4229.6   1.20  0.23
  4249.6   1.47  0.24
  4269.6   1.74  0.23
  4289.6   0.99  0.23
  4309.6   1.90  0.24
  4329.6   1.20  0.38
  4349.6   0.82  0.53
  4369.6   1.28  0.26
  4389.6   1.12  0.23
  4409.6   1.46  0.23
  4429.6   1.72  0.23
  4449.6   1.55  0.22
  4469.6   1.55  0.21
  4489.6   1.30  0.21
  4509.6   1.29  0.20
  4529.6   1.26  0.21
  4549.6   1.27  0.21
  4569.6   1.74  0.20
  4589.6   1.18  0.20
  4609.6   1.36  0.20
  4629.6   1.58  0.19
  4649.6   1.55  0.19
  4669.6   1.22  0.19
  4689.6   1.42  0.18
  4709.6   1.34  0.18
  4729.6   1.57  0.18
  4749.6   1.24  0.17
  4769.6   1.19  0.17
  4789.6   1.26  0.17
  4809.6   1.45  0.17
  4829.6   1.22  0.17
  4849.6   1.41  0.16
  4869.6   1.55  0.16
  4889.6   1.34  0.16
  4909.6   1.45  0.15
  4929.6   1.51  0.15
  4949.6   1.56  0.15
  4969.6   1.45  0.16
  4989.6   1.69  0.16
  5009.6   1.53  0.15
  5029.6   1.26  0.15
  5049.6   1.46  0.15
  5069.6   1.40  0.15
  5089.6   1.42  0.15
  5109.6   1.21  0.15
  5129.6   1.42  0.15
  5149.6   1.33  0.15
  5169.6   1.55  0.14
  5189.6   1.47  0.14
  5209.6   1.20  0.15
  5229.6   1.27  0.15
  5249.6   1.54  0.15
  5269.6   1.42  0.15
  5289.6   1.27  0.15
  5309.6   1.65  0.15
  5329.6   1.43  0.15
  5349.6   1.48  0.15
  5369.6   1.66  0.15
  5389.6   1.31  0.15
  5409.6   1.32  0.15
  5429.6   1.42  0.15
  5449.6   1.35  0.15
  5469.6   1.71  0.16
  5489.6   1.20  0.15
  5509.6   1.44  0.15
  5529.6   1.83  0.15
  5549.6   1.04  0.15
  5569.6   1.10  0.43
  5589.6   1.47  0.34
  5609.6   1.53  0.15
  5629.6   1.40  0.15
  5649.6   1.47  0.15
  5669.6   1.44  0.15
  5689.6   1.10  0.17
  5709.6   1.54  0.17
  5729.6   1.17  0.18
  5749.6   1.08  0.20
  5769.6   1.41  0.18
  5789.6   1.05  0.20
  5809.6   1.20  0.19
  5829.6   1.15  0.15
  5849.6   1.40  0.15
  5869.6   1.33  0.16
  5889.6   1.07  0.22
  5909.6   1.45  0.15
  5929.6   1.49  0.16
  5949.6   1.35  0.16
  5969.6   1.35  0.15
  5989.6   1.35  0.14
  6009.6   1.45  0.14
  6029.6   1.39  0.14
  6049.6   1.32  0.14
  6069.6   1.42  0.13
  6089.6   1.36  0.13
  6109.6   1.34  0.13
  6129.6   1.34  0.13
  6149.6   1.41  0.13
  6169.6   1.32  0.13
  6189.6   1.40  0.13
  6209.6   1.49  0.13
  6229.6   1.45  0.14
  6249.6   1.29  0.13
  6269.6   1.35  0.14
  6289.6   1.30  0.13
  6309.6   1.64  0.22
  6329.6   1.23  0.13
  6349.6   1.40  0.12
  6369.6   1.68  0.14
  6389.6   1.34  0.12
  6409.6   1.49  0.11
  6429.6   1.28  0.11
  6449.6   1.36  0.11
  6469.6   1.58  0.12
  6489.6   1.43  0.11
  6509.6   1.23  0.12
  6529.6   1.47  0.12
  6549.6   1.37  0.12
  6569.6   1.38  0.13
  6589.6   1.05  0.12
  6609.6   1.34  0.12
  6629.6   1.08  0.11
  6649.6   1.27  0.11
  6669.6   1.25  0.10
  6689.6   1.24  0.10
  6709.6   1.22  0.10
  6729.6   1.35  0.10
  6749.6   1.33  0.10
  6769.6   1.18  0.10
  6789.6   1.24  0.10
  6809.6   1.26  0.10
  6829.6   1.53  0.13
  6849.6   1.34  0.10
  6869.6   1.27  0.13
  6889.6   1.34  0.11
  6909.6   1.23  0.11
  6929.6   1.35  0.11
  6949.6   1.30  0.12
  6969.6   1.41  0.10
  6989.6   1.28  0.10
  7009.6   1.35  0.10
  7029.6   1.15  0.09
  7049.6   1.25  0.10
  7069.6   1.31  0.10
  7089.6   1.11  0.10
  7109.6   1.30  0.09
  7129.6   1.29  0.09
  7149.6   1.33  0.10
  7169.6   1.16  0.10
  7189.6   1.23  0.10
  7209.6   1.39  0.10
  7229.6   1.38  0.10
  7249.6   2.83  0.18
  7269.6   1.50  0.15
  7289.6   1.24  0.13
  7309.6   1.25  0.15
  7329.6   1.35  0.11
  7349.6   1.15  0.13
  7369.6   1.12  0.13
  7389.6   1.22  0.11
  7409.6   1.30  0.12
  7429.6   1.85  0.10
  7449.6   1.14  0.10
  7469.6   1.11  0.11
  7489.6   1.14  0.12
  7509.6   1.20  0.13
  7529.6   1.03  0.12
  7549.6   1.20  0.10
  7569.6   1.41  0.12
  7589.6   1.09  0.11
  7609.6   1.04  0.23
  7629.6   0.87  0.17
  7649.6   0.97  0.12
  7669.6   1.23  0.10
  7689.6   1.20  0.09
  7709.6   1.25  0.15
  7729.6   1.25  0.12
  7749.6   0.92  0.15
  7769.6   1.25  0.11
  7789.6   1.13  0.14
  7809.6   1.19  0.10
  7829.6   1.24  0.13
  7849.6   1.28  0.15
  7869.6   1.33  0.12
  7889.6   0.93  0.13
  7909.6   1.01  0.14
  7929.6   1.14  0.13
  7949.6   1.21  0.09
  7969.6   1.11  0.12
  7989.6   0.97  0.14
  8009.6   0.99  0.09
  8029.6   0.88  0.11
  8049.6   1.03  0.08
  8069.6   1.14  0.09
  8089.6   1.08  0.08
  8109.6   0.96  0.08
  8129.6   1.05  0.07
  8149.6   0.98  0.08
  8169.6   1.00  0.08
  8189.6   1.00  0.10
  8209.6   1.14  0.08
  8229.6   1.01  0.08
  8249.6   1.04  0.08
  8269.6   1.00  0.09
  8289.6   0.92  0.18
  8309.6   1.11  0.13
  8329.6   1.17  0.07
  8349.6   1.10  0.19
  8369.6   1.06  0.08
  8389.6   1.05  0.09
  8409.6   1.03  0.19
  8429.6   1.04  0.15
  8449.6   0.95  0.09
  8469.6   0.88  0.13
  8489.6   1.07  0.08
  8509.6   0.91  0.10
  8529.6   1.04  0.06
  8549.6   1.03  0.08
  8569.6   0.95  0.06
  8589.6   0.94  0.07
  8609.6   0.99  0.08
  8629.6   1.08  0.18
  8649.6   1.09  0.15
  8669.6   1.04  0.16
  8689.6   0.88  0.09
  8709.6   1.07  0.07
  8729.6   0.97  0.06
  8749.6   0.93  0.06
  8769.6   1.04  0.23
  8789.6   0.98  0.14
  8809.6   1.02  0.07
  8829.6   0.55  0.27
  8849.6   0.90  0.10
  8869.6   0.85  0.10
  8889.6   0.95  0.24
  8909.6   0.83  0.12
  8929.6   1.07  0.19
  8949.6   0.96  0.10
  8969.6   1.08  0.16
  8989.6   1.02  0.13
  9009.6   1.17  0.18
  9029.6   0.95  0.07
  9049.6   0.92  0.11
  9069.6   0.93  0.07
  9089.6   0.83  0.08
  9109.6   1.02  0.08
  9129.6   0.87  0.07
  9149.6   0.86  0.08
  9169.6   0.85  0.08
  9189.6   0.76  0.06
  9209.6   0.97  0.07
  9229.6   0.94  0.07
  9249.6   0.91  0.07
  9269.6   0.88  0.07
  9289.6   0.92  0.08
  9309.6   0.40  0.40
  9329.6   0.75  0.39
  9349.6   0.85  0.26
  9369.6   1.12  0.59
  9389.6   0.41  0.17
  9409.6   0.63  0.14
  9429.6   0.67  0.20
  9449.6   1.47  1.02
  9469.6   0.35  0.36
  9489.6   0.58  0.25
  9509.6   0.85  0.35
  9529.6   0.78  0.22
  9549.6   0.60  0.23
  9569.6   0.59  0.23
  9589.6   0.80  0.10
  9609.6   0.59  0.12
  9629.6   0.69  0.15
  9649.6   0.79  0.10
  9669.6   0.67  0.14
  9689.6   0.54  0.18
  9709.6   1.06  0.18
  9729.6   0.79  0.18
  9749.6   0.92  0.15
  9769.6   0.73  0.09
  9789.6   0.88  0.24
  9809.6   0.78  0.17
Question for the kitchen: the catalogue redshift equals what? 0.105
